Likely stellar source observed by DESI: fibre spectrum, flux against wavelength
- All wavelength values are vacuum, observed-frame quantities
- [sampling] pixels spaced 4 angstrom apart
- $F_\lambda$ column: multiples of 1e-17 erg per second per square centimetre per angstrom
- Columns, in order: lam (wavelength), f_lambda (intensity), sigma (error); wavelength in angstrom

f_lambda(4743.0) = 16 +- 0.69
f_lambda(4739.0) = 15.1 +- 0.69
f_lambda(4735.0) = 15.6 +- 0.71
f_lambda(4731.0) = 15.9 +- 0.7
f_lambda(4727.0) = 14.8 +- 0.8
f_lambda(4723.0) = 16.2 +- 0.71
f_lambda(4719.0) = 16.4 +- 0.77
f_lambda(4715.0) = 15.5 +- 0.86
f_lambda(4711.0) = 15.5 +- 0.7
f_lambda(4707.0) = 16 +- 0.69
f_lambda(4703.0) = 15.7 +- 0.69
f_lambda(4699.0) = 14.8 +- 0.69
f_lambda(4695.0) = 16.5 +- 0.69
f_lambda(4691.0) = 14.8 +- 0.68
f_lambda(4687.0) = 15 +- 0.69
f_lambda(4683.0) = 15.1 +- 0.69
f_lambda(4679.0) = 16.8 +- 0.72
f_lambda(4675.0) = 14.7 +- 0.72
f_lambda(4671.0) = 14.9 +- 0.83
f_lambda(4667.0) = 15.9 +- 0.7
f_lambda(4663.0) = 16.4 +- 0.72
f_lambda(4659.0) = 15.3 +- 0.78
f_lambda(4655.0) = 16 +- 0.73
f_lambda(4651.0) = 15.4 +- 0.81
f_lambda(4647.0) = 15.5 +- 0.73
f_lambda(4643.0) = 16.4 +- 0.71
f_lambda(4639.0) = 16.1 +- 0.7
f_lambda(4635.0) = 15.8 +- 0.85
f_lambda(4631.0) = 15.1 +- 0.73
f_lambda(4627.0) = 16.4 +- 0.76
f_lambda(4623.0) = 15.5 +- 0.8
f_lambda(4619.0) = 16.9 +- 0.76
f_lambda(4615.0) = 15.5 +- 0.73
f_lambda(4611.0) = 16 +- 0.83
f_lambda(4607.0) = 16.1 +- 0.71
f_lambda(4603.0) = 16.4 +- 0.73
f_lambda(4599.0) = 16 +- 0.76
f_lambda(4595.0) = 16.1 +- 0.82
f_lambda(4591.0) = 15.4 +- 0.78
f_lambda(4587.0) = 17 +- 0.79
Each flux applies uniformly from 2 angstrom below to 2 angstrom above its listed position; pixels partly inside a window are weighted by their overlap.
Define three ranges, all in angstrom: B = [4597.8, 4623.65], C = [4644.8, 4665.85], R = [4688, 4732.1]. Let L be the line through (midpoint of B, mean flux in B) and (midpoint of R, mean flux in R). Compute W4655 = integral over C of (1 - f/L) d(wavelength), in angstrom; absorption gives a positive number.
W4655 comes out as 0.2 angstrom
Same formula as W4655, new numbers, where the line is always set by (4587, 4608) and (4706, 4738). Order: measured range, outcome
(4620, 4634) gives 0.21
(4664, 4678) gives 0.44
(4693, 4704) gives 0.08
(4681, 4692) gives 0.58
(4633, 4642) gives -0.02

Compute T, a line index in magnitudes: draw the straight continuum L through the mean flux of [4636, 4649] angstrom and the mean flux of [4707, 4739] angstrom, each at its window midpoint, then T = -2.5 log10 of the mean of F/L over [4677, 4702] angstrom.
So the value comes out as 0.021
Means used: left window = 16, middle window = 15.5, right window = 15.7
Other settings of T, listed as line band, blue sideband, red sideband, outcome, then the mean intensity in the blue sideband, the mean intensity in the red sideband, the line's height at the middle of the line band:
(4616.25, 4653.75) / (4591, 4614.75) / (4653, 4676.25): -0.01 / 16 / 15.6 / 15.8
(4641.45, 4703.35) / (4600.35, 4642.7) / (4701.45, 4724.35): 0.03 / 16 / 15.9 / 15.9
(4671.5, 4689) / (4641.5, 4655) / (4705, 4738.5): 0.03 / 15.8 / 15.7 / 15.7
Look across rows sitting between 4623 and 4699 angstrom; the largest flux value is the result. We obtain 16.8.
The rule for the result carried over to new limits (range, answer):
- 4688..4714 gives 16.5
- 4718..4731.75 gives 16.4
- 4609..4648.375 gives 16.9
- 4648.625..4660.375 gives 16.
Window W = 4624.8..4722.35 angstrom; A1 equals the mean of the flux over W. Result 15.7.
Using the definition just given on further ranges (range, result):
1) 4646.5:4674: 15.6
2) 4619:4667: 15.9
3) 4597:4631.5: 16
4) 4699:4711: 15.6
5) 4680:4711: 15.5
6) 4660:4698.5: 15.5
